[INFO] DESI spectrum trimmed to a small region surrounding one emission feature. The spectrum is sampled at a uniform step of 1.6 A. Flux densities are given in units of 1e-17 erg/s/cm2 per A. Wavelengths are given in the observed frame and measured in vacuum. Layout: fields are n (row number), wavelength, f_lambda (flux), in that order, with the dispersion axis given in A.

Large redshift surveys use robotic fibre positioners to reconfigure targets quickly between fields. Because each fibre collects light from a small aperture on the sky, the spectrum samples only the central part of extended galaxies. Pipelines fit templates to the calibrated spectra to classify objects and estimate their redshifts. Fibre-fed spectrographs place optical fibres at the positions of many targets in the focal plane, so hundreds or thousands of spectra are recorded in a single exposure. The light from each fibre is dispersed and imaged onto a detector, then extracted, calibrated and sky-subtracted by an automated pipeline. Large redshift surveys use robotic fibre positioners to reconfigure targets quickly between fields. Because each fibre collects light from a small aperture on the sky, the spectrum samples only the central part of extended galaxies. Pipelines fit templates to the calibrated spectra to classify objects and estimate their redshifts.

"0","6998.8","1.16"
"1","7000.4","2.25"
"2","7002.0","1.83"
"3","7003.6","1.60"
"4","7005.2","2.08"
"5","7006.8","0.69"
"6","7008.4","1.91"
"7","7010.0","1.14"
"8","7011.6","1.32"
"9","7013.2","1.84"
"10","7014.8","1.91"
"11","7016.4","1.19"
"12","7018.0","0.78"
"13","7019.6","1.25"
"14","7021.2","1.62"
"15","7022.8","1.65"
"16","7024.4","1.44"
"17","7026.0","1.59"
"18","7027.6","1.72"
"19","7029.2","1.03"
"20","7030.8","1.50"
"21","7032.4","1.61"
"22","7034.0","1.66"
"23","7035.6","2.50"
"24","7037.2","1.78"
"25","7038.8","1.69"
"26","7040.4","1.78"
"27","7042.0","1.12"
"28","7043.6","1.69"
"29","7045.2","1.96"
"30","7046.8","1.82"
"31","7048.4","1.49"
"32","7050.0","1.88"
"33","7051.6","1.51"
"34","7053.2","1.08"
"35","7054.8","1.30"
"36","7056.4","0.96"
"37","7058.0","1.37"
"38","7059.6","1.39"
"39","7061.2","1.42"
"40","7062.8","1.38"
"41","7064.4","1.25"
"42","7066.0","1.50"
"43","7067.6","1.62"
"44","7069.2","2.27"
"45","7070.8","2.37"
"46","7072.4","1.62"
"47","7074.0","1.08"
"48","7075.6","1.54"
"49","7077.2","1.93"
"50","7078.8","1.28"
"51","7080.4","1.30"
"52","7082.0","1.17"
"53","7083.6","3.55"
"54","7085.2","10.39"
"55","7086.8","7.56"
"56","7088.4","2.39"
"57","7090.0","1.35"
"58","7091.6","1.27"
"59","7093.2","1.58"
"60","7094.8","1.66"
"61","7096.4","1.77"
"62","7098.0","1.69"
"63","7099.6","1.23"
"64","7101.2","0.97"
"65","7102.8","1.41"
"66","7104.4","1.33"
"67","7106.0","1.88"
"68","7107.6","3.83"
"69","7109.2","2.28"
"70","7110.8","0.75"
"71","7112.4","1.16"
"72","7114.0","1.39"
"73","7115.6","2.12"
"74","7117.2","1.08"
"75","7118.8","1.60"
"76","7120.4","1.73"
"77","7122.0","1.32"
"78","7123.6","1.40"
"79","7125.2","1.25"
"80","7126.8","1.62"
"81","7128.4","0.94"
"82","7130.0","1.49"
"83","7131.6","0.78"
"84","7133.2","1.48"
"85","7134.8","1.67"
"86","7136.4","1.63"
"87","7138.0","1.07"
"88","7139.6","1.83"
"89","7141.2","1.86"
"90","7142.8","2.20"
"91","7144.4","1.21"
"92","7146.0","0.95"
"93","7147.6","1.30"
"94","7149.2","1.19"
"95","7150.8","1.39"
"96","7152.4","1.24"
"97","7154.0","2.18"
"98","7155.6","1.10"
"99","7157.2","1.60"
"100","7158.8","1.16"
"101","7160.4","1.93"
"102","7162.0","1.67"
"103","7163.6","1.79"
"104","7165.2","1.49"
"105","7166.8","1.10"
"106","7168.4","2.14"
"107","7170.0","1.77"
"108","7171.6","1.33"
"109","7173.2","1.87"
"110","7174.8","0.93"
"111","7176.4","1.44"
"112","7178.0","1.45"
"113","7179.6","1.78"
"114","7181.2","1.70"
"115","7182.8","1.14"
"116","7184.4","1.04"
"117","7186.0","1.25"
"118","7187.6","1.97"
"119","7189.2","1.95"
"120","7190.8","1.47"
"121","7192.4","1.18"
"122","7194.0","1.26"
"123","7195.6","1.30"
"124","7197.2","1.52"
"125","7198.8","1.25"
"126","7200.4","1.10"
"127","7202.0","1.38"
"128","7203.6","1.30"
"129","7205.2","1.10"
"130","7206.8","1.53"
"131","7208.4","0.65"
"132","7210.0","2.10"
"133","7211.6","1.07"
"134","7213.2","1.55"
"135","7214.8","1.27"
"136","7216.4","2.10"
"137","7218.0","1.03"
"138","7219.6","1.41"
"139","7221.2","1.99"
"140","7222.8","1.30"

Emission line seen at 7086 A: Halpha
